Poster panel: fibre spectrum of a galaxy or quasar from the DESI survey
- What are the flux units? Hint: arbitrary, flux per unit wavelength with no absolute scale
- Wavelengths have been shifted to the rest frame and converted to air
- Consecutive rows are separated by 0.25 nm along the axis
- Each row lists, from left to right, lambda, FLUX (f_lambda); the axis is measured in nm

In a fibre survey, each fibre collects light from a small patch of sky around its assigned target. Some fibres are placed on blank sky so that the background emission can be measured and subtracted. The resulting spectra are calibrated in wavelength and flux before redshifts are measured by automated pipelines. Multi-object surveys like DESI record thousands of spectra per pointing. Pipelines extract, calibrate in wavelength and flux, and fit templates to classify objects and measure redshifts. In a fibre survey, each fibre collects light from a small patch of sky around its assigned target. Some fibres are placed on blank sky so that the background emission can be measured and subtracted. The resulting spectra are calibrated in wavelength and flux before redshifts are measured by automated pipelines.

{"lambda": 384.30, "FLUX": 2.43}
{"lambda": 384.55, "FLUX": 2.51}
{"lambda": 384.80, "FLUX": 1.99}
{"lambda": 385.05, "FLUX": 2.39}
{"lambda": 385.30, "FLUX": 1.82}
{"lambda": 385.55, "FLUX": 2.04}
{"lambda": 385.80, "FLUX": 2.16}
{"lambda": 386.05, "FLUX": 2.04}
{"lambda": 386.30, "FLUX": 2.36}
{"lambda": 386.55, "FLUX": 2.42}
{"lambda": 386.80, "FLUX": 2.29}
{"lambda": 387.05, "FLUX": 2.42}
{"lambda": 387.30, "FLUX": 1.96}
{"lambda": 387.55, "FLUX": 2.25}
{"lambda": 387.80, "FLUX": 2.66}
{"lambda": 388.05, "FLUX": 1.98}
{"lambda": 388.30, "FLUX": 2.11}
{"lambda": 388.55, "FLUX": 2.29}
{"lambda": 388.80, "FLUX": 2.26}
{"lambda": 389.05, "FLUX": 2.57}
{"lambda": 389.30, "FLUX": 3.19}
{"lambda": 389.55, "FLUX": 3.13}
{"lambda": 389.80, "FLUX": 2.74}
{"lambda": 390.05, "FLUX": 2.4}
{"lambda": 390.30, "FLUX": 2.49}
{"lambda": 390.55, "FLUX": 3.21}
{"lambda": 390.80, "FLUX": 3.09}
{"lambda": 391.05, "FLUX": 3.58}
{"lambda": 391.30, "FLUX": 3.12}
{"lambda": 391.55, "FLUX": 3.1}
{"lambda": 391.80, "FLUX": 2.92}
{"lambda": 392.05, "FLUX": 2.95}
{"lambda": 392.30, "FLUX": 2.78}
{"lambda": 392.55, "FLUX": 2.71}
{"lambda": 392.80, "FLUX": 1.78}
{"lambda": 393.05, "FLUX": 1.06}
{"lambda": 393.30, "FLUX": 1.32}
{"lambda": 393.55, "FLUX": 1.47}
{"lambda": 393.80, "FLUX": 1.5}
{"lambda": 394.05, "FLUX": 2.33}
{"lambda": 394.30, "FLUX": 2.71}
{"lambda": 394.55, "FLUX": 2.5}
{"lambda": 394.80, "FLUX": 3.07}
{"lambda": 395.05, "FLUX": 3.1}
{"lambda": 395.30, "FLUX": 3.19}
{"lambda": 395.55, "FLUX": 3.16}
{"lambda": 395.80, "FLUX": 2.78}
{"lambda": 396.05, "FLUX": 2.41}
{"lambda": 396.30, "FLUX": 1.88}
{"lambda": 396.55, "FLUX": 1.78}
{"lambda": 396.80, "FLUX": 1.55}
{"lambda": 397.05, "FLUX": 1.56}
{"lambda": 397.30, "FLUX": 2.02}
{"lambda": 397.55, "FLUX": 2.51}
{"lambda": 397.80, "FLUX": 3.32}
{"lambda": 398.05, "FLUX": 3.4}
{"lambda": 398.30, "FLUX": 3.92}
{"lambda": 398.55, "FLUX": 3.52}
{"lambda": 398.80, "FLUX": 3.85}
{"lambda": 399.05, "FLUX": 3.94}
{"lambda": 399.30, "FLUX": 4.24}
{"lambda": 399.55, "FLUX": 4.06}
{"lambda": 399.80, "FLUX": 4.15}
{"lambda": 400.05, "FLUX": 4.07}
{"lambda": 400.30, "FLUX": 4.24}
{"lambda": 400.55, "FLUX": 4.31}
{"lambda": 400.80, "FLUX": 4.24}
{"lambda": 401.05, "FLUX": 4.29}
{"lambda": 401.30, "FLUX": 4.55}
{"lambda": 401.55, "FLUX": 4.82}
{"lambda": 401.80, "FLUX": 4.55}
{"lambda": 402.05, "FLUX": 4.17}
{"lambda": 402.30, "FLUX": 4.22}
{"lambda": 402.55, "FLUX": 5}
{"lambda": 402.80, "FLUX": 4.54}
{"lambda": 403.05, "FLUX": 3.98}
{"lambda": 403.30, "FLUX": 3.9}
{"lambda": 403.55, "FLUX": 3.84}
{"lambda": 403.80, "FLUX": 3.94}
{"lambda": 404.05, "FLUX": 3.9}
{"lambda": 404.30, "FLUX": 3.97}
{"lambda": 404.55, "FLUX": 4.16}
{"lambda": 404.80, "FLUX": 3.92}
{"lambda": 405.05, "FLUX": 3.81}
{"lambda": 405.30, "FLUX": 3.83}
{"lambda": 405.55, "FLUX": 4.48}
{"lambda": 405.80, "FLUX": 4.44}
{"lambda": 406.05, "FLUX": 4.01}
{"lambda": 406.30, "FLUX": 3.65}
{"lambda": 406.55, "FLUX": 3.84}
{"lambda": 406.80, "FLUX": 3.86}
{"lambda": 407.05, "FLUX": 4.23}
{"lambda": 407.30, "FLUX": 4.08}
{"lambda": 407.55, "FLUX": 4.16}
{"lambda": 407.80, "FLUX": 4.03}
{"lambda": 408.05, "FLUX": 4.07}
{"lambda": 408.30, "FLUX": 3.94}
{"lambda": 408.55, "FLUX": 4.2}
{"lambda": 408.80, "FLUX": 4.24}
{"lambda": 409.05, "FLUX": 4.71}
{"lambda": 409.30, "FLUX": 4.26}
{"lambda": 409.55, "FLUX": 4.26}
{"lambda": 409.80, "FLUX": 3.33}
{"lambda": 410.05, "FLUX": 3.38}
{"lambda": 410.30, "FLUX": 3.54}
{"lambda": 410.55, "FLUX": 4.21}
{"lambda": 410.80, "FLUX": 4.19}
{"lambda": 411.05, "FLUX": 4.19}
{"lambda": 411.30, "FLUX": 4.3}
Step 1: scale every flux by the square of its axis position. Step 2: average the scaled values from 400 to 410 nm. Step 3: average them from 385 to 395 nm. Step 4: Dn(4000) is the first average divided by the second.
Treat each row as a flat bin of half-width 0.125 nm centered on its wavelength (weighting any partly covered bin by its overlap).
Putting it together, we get 1.84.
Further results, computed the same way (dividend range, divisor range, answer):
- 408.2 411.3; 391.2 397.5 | 1.86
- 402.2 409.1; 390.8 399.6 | 1.59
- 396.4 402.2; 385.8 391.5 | 1.48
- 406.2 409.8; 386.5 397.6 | 1.81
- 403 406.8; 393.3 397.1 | 1.80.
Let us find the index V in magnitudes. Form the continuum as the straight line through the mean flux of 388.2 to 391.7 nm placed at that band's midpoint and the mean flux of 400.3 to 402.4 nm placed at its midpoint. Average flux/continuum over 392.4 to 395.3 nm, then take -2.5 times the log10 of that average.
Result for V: 0.47 mag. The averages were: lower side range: 2.81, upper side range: 4.39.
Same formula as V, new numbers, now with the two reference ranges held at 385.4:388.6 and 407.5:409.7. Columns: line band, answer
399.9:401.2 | -0.218 mag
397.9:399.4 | -0.155 mag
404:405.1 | -0.038 mag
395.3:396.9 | 0.284 mag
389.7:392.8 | -0.107 mag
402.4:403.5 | -0.173 mag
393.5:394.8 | 0.279 mag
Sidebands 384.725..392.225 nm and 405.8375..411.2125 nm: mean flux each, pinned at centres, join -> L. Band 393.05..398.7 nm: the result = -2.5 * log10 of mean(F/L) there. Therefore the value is 0.25 mag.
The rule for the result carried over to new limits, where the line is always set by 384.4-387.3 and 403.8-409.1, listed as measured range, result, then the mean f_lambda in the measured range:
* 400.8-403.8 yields -0.18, 4.33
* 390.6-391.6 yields -0.20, 3.23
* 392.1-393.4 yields 0.37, 2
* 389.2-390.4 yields -0.09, 2.79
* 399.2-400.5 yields -0.20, 4.16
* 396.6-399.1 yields 0.14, 2.89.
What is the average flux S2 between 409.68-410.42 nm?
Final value 3.42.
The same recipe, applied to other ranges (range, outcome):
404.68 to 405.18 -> 3.86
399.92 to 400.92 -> 4.21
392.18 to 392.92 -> 2.43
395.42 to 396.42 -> 2.56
